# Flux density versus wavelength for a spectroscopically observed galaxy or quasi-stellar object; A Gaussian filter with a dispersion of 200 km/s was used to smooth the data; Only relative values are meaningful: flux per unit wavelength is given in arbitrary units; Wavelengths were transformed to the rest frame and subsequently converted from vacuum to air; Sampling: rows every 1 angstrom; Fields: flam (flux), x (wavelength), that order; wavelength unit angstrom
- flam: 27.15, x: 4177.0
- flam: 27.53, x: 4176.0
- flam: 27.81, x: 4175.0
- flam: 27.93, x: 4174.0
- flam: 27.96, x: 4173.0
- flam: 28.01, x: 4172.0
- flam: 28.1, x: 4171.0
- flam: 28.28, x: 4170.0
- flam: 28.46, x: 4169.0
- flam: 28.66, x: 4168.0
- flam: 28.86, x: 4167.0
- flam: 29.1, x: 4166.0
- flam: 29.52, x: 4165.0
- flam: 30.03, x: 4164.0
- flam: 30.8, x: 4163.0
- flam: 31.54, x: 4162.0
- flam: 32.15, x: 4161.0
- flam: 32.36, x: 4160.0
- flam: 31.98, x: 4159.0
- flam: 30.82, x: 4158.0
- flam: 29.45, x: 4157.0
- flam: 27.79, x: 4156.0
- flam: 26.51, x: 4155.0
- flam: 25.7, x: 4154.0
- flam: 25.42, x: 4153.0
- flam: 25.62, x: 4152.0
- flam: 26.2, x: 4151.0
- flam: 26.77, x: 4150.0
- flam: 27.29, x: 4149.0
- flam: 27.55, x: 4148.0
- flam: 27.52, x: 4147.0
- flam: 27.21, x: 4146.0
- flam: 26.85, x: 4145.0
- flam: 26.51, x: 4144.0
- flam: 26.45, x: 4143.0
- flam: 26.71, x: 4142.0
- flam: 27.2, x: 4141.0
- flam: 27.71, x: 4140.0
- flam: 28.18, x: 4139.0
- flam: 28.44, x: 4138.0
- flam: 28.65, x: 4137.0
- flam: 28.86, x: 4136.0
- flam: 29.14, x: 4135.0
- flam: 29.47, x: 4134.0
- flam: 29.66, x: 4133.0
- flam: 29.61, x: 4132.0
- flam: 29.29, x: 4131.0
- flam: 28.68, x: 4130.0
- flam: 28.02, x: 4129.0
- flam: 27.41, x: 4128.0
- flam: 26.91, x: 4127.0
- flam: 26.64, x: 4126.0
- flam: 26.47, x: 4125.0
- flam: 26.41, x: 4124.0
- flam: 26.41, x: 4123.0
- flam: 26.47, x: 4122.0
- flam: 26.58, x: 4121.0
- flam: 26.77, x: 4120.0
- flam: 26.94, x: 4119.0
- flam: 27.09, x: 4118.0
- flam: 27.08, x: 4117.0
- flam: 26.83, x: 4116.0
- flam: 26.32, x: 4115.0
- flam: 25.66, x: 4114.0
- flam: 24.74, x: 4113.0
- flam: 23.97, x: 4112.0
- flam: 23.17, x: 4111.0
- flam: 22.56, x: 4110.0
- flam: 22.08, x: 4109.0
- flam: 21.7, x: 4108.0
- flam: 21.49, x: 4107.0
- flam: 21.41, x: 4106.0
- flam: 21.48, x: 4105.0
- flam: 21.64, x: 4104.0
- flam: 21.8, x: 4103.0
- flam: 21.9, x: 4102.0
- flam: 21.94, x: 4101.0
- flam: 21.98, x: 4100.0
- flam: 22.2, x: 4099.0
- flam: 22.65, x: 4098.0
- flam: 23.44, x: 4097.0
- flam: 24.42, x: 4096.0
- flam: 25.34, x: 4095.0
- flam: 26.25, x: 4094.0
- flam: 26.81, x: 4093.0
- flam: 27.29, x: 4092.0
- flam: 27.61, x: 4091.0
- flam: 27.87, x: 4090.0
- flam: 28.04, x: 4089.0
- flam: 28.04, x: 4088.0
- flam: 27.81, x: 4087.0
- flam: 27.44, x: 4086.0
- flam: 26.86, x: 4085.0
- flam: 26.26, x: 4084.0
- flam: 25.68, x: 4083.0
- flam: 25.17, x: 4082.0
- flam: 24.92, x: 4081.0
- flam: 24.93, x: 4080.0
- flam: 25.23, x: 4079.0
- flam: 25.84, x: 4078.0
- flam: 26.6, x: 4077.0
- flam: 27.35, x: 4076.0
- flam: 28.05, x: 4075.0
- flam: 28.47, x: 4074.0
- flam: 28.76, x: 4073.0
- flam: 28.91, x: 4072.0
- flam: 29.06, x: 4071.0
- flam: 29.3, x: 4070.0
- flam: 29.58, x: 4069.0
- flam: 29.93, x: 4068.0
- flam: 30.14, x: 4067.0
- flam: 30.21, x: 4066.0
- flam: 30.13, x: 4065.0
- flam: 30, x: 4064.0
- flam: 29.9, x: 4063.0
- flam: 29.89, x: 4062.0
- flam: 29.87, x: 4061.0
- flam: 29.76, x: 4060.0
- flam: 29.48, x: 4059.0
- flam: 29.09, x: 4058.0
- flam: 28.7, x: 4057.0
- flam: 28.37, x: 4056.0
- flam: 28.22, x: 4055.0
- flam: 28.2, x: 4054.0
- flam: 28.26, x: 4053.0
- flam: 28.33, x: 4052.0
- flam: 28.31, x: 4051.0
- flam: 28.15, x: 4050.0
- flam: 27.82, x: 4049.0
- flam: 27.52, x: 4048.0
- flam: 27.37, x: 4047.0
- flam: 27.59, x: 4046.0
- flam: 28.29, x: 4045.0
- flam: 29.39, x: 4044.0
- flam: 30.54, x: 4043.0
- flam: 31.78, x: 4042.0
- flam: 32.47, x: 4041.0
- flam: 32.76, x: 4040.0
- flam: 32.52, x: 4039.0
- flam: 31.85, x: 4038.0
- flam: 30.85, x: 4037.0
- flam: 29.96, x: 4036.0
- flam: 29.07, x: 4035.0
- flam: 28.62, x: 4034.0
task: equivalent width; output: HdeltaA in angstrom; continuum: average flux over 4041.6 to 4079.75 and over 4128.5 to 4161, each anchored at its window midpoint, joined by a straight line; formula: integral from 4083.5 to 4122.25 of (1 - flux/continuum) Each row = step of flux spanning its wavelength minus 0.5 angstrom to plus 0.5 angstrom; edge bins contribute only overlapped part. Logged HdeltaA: 4.8 angstrom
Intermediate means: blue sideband 28.7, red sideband 28.1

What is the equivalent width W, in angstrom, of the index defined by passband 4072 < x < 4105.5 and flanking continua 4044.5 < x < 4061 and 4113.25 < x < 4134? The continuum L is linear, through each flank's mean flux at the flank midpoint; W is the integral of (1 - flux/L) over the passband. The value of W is 2.8 angstrom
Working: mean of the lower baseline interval 28.4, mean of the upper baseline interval 27.3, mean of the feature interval 25.5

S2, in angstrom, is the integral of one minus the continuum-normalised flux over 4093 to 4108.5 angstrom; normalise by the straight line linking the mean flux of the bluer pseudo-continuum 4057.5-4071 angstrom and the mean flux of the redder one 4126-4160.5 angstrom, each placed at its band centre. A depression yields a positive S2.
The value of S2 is 3.3 angstrom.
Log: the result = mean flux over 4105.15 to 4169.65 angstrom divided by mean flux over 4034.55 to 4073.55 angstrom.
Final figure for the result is 0.9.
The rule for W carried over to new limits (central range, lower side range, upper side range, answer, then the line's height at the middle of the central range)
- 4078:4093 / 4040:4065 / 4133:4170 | 1.18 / 28.9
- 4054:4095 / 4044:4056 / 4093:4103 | -3.68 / 25.7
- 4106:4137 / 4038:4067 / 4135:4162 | 2.22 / 28.4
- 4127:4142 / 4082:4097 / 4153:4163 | 0.08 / 28.6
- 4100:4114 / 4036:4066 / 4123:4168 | 3.09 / 28.8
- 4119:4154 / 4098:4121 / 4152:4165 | -0.82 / 26.8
